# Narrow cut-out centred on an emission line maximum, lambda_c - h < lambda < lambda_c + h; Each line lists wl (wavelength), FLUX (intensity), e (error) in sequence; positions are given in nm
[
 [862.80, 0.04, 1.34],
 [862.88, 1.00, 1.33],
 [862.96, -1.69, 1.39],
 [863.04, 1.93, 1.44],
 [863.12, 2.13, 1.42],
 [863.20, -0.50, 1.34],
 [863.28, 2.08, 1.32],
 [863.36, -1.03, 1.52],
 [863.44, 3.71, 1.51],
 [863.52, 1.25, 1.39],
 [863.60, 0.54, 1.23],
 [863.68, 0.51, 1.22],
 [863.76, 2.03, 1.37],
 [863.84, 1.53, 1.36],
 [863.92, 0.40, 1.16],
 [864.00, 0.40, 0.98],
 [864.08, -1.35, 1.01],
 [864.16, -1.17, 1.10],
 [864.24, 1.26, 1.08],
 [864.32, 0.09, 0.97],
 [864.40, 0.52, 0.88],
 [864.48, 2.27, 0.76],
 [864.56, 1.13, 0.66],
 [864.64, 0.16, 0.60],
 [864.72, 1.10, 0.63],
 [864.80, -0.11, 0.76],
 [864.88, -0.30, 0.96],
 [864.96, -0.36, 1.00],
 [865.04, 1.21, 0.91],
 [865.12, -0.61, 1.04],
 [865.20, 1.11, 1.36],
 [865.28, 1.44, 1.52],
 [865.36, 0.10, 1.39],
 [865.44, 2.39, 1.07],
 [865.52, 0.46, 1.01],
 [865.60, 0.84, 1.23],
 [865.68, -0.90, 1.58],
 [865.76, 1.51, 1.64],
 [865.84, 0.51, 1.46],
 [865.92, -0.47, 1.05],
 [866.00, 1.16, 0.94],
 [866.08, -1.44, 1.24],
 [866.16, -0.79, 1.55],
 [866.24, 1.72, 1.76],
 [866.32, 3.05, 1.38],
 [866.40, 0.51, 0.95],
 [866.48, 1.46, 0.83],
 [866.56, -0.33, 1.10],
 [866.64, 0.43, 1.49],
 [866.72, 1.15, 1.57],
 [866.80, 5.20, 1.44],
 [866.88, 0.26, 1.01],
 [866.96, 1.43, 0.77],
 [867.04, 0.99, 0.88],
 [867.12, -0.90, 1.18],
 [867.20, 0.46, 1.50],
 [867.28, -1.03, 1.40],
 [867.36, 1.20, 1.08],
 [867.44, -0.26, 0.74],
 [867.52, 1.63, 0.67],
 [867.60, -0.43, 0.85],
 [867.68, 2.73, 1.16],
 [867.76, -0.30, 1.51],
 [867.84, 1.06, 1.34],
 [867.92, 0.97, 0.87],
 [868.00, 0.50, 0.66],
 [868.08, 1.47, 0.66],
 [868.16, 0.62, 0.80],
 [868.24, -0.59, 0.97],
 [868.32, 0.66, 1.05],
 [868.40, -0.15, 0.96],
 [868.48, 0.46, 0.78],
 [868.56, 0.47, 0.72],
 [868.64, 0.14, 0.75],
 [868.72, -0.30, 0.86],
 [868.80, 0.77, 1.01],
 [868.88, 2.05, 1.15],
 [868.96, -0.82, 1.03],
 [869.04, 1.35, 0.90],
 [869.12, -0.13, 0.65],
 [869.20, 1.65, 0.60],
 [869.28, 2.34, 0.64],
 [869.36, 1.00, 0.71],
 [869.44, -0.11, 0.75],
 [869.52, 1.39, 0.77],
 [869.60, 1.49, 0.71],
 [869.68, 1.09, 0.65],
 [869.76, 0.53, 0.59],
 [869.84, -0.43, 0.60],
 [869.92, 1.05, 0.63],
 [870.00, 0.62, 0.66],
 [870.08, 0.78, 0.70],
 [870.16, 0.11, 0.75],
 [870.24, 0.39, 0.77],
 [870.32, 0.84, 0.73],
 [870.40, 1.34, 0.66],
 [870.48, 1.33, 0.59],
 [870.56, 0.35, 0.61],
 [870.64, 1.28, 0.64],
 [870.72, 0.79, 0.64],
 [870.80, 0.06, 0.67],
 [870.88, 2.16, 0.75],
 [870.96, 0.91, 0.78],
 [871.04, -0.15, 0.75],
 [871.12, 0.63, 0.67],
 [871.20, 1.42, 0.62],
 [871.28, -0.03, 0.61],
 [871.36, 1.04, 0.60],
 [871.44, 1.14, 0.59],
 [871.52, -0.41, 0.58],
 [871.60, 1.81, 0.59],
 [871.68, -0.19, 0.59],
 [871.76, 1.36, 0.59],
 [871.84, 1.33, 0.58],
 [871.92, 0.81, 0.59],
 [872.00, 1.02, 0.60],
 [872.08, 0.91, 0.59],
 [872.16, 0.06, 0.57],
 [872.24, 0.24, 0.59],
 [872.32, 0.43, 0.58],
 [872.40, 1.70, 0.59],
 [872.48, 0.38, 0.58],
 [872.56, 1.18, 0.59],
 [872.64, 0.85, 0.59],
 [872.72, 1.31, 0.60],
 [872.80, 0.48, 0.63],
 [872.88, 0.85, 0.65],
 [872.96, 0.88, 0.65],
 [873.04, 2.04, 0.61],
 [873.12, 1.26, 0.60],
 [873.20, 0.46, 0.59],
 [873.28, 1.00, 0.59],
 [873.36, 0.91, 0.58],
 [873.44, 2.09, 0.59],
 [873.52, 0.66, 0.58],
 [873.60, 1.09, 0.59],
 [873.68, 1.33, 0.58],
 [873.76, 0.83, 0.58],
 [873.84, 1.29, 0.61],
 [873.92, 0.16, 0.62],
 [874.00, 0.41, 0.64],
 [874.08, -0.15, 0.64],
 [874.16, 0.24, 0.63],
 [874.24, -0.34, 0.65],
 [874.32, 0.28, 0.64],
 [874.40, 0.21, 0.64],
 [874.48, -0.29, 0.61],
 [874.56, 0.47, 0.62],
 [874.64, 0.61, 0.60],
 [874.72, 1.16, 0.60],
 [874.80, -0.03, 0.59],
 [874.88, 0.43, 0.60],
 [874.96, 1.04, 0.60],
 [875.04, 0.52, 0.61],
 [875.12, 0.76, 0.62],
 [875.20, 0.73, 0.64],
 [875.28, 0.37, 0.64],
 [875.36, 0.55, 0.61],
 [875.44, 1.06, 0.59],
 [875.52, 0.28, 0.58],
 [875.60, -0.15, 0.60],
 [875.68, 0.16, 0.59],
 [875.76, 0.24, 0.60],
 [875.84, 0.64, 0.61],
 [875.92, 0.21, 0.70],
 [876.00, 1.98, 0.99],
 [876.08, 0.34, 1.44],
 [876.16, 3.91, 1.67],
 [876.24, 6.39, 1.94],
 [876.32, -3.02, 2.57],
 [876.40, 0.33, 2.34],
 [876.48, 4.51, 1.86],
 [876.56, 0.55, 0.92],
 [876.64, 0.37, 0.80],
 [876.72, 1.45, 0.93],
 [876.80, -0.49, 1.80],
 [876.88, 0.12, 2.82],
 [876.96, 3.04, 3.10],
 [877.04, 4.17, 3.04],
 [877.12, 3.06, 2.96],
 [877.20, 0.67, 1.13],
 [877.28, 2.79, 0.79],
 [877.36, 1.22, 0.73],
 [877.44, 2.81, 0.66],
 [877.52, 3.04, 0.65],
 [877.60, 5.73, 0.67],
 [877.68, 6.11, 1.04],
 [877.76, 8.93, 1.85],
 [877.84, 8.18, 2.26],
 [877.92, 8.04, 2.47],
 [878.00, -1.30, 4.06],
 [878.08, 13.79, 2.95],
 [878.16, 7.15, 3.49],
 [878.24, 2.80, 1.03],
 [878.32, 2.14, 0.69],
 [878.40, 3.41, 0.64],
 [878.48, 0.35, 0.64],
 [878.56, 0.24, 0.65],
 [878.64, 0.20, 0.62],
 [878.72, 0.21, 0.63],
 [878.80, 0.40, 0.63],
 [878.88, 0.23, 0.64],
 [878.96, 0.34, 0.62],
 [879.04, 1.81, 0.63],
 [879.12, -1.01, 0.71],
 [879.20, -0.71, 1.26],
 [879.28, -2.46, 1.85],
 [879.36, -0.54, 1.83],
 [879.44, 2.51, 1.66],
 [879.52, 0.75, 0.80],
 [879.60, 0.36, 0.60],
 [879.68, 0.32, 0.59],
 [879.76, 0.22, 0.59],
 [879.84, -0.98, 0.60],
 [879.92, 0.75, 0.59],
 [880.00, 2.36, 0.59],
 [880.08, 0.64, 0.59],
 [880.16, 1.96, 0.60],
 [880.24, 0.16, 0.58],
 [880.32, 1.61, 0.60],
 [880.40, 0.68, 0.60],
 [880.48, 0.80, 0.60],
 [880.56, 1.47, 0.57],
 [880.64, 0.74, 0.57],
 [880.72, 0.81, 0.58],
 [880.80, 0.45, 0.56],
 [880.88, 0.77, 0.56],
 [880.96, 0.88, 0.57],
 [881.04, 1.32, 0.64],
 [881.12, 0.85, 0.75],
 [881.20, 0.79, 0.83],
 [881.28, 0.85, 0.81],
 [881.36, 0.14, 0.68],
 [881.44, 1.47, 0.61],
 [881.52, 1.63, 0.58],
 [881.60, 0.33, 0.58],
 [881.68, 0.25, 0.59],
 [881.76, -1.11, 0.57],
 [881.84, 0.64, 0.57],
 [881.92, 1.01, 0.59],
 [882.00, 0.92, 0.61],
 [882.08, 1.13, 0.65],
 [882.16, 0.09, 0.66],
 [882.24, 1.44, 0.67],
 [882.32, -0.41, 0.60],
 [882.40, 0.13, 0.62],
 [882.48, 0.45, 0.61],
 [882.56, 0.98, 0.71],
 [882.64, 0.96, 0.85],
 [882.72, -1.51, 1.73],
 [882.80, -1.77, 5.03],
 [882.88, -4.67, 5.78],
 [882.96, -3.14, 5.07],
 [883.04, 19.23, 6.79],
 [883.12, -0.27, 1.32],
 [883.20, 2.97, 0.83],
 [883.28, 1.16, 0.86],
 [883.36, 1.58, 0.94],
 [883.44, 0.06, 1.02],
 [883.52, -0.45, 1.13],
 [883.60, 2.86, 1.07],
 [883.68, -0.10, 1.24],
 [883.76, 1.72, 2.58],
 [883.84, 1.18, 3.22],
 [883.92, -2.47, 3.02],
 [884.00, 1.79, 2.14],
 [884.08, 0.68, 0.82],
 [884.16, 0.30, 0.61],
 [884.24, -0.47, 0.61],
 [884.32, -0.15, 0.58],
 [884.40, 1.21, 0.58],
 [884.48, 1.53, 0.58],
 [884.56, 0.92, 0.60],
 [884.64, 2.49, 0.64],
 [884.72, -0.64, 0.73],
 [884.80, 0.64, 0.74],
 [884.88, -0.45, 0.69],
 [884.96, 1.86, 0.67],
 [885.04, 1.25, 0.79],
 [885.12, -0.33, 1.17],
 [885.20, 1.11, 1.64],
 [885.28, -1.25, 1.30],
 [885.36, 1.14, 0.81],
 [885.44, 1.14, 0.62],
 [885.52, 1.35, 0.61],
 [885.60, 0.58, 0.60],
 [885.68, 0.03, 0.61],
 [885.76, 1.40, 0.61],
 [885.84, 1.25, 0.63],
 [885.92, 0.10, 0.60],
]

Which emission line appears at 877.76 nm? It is H-beta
